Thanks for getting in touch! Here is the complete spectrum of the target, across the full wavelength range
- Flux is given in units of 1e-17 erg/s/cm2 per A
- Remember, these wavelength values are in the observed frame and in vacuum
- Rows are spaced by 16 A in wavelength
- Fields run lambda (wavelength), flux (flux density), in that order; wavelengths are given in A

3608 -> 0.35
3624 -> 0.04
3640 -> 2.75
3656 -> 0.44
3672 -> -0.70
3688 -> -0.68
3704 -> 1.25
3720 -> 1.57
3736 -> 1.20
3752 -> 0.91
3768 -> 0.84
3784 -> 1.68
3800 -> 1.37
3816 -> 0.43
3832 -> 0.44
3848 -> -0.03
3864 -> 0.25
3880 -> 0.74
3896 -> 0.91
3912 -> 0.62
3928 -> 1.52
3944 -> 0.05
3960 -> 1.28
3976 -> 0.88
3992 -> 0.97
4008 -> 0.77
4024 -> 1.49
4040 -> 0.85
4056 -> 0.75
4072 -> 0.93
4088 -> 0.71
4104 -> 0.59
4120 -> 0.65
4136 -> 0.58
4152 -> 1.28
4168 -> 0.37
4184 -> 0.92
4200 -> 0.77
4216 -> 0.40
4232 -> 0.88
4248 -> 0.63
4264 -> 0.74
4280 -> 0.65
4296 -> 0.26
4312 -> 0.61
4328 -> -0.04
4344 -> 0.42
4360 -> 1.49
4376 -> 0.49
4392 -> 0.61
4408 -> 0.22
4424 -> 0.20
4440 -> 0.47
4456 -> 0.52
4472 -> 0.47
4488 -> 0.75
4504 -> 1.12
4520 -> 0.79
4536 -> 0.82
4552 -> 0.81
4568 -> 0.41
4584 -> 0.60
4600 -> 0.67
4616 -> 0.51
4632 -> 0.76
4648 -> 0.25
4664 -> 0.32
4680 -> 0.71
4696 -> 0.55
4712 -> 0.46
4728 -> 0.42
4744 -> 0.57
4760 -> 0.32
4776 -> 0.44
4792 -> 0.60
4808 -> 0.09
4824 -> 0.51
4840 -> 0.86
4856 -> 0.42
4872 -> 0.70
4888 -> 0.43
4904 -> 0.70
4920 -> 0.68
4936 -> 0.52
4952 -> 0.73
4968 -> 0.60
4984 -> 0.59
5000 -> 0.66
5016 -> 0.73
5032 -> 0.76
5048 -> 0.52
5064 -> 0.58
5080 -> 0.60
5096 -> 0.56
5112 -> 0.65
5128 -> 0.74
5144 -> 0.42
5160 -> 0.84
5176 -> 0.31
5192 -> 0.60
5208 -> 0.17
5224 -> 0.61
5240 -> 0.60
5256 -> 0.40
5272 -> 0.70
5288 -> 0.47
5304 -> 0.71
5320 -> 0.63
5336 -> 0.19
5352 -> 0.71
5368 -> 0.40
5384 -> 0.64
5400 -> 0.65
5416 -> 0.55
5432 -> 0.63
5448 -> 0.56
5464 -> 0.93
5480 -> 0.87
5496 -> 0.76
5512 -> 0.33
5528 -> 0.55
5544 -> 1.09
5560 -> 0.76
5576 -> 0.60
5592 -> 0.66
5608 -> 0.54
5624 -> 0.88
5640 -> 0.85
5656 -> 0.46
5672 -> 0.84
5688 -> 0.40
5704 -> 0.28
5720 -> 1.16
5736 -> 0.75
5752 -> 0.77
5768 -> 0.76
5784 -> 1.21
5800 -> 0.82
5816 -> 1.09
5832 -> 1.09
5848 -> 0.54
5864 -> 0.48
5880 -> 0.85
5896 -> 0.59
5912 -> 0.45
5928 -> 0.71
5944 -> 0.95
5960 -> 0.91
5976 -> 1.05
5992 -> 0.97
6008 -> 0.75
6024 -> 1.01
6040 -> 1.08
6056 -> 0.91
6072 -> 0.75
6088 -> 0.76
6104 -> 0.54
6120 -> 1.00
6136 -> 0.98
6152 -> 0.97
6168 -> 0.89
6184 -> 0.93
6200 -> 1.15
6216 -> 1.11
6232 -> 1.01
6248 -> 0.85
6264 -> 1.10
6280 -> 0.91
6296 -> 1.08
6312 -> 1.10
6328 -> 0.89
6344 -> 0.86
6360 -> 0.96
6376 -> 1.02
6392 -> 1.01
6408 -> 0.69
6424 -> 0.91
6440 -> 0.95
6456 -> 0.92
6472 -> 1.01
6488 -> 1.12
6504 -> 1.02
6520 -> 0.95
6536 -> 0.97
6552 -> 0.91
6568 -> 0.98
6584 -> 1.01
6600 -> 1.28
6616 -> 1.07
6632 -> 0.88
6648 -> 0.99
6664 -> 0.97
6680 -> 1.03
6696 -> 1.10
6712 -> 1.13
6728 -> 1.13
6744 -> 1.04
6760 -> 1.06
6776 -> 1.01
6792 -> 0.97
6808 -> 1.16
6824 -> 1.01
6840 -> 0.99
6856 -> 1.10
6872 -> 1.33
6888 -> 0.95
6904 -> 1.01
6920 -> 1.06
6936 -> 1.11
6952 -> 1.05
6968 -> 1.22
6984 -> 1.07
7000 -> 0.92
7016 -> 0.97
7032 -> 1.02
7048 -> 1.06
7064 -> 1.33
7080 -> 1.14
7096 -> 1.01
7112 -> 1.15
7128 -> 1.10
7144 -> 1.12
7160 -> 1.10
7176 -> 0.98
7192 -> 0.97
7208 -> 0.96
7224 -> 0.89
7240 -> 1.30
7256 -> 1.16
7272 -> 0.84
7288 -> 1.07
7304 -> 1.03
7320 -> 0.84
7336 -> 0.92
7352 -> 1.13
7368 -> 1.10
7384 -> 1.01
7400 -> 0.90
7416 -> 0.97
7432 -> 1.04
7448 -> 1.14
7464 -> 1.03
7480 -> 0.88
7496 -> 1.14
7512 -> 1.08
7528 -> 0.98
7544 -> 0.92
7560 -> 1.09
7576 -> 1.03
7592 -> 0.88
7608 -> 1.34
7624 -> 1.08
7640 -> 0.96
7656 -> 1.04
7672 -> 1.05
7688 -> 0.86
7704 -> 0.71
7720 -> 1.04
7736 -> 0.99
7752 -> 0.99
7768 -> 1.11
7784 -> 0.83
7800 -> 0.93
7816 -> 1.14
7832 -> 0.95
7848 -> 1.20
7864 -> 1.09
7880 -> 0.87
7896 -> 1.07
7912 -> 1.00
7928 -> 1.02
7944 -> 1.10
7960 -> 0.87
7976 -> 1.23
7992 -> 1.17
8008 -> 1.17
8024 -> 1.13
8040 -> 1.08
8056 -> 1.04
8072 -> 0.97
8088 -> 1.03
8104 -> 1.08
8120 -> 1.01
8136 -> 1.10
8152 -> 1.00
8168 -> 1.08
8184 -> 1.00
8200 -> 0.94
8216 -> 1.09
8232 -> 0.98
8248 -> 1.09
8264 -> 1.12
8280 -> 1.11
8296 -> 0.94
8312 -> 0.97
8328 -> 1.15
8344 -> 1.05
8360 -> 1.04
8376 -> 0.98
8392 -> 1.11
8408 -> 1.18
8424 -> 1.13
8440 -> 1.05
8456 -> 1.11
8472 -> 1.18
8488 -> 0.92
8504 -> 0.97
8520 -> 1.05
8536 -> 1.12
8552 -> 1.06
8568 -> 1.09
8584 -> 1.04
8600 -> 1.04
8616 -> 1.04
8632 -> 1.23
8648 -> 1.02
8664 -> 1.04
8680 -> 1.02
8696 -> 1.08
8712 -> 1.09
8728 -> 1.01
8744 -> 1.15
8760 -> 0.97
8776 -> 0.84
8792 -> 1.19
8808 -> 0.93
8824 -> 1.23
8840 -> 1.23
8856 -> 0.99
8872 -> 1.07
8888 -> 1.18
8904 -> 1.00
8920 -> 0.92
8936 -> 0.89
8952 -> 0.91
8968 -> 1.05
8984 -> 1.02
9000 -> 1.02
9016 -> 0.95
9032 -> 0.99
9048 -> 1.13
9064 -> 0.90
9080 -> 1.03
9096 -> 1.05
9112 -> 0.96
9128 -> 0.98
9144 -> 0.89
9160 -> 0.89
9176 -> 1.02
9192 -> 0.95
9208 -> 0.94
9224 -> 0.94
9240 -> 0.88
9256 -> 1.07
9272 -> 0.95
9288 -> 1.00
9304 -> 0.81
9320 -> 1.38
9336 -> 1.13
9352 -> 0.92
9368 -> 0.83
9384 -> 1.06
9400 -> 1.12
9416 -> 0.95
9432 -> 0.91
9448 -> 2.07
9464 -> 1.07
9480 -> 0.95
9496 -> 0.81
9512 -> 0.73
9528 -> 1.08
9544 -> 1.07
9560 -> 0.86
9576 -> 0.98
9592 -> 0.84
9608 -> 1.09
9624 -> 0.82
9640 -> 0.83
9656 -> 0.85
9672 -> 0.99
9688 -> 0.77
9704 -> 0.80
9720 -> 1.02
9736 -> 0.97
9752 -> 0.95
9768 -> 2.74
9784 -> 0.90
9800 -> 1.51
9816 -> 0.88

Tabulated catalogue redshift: 0.488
